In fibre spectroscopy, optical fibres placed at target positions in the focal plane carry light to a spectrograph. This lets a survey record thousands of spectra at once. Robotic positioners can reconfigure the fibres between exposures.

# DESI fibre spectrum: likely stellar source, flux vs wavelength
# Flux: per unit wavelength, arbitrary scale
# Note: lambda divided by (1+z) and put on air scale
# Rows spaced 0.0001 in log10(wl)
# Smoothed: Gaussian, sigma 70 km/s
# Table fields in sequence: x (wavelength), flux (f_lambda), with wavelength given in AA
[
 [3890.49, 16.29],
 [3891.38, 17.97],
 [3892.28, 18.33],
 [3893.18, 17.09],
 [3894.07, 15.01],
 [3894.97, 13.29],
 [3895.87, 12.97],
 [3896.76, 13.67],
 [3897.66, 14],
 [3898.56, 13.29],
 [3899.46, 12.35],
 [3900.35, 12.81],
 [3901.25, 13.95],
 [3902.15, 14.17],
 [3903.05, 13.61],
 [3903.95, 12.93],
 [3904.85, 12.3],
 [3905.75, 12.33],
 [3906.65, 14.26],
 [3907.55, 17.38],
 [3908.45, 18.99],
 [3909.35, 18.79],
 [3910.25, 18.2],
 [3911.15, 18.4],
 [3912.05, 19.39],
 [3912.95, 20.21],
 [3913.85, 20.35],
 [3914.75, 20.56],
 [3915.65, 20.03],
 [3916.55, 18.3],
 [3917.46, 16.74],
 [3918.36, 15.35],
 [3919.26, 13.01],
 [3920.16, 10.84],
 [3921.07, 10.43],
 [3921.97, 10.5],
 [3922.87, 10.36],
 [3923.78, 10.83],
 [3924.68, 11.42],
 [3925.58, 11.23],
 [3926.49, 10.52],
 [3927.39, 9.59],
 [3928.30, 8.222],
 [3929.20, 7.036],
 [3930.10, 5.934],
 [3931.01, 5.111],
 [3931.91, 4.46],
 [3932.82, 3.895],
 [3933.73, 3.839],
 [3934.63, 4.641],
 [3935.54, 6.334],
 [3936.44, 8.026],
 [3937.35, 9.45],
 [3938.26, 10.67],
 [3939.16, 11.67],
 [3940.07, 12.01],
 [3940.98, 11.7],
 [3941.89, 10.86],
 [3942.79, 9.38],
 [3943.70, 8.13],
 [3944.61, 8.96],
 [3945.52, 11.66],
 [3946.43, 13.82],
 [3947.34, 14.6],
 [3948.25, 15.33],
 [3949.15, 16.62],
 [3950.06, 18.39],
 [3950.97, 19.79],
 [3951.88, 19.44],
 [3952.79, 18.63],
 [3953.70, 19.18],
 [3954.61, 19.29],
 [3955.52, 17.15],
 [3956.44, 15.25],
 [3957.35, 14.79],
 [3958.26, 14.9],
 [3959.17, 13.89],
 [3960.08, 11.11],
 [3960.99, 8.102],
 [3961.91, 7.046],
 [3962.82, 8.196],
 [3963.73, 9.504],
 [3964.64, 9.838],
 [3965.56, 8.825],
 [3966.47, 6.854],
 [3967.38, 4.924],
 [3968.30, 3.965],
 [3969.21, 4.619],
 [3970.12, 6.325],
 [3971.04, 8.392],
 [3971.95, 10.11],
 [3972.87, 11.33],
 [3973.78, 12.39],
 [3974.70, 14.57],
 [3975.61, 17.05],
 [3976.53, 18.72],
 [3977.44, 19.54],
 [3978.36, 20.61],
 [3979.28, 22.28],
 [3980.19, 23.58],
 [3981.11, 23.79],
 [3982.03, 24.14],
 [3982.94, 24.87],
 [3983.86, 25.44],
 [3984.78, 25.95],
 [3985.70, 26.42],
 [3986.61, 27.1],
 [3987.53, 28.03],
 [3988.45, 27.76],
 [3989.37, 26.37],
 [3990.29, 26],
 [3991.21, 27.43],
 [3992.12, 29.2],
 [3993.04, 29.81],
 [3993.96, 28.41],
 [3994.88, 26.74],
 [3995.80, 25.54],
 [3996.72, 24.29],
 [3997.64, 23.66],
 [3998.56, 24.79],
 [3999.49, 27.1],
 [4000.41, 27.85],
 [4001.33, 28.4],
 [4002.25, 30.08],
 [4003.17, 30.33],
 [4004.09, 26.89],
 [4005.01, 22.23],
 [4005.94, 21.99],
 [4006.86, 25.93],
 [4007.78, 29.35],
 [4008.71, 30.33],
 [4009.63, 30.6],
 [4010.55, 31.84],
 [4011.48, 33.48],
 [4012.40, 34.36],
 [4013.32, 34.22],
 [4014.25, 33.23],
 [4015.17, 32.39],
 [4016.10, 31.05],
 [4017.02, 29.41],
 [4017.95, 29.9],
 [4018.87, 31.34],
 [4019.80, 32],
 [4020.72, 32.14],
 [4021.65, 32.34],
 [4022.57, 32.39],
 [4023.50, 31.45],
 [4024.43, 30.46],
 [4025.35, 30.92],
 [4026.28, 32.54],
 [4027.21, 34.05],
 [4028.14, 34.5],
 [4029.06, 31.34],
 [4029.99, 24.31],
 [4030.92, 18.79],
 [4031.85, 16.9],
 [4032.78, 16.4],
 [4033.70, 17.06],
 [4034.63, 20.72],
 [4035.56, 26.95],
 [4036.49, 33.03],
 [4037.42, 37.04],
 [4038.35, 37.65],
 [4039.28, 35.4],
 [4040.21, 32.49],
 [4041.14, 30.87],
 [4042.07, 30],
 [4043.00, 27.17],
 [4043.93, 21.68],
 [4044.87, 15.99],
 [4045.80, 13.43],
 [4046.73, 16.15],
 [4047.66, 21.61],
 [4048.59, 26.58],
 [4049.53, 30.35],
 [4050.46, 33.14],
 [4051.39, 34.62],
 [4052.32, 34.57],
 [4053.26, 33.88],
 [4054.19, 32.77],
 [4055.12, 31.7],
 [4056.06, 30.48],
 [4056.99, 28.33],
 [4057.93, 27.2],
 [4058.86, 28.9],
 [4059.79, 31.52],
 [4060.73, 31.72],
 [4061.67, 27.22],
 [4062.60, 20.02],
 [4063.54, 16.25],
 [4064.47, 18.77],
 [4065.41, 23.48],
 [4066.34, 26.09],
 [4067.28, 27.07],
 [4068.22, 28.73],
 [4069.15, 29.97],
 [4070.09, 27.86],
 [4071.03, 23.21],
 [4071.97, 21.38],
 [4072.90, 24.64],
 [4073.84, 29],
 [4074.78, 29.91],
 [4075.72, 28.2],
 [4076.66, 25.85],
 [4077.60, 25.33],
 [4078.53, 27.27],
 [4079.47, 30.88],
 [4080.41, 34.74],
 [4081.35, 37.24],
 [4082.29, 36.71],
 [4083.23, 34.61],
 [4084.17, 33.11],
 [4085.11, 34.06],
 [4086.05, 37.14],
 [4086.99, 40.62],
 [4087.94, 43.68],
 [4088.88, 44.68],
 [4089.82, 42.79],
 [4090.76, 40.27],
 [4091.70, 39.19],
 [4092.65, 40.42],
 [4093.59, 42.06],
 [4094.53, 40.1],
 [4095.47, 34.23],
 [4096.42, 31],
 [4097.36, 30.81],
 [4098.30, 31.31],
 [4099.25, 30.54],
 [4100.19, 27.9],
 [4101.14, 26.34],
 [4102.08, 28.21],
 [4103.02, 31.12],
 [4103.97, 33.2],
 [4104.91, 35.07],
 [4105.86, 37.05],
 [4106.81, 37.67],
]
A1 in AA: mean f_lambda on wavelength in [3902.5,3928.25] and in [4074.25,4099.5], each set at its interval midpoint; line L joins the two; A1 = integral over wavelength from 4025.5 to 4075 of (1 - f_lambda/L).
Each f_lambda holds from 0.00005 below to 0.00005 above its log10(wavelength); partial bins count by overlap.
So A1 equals 5.7 AA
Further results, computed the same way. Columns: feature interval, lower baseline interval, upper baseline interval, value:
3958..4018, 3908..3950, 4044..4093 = -5.0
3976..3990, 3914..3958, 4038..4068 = -4.5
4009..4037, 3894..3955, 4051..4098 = -4.8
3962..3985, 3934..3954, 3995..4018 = 7.1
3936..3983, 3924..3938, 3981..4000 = 6.9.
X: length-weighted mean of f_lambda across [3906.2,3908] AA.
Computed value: 15.8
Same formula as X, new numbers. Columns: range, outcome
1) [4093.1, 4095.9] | 39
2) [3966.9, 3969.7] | 4.56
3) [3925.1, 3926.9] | 10.9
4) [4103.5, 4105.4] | 34.2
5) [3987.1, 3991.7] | 27.2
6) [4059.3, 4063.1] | 27.5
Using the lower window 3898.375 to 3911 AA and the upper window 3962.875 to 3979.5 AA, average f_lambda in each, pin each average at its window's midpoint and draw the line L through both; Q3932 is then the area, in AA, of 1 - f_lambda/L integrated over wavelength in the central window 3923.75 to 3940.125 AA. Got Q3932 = 6.6 AA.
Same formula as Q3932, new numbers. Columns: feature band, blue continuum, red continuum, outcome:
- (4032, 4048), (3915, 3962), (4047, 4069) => 0.1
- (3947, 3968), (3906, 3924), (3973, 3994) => 7.3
